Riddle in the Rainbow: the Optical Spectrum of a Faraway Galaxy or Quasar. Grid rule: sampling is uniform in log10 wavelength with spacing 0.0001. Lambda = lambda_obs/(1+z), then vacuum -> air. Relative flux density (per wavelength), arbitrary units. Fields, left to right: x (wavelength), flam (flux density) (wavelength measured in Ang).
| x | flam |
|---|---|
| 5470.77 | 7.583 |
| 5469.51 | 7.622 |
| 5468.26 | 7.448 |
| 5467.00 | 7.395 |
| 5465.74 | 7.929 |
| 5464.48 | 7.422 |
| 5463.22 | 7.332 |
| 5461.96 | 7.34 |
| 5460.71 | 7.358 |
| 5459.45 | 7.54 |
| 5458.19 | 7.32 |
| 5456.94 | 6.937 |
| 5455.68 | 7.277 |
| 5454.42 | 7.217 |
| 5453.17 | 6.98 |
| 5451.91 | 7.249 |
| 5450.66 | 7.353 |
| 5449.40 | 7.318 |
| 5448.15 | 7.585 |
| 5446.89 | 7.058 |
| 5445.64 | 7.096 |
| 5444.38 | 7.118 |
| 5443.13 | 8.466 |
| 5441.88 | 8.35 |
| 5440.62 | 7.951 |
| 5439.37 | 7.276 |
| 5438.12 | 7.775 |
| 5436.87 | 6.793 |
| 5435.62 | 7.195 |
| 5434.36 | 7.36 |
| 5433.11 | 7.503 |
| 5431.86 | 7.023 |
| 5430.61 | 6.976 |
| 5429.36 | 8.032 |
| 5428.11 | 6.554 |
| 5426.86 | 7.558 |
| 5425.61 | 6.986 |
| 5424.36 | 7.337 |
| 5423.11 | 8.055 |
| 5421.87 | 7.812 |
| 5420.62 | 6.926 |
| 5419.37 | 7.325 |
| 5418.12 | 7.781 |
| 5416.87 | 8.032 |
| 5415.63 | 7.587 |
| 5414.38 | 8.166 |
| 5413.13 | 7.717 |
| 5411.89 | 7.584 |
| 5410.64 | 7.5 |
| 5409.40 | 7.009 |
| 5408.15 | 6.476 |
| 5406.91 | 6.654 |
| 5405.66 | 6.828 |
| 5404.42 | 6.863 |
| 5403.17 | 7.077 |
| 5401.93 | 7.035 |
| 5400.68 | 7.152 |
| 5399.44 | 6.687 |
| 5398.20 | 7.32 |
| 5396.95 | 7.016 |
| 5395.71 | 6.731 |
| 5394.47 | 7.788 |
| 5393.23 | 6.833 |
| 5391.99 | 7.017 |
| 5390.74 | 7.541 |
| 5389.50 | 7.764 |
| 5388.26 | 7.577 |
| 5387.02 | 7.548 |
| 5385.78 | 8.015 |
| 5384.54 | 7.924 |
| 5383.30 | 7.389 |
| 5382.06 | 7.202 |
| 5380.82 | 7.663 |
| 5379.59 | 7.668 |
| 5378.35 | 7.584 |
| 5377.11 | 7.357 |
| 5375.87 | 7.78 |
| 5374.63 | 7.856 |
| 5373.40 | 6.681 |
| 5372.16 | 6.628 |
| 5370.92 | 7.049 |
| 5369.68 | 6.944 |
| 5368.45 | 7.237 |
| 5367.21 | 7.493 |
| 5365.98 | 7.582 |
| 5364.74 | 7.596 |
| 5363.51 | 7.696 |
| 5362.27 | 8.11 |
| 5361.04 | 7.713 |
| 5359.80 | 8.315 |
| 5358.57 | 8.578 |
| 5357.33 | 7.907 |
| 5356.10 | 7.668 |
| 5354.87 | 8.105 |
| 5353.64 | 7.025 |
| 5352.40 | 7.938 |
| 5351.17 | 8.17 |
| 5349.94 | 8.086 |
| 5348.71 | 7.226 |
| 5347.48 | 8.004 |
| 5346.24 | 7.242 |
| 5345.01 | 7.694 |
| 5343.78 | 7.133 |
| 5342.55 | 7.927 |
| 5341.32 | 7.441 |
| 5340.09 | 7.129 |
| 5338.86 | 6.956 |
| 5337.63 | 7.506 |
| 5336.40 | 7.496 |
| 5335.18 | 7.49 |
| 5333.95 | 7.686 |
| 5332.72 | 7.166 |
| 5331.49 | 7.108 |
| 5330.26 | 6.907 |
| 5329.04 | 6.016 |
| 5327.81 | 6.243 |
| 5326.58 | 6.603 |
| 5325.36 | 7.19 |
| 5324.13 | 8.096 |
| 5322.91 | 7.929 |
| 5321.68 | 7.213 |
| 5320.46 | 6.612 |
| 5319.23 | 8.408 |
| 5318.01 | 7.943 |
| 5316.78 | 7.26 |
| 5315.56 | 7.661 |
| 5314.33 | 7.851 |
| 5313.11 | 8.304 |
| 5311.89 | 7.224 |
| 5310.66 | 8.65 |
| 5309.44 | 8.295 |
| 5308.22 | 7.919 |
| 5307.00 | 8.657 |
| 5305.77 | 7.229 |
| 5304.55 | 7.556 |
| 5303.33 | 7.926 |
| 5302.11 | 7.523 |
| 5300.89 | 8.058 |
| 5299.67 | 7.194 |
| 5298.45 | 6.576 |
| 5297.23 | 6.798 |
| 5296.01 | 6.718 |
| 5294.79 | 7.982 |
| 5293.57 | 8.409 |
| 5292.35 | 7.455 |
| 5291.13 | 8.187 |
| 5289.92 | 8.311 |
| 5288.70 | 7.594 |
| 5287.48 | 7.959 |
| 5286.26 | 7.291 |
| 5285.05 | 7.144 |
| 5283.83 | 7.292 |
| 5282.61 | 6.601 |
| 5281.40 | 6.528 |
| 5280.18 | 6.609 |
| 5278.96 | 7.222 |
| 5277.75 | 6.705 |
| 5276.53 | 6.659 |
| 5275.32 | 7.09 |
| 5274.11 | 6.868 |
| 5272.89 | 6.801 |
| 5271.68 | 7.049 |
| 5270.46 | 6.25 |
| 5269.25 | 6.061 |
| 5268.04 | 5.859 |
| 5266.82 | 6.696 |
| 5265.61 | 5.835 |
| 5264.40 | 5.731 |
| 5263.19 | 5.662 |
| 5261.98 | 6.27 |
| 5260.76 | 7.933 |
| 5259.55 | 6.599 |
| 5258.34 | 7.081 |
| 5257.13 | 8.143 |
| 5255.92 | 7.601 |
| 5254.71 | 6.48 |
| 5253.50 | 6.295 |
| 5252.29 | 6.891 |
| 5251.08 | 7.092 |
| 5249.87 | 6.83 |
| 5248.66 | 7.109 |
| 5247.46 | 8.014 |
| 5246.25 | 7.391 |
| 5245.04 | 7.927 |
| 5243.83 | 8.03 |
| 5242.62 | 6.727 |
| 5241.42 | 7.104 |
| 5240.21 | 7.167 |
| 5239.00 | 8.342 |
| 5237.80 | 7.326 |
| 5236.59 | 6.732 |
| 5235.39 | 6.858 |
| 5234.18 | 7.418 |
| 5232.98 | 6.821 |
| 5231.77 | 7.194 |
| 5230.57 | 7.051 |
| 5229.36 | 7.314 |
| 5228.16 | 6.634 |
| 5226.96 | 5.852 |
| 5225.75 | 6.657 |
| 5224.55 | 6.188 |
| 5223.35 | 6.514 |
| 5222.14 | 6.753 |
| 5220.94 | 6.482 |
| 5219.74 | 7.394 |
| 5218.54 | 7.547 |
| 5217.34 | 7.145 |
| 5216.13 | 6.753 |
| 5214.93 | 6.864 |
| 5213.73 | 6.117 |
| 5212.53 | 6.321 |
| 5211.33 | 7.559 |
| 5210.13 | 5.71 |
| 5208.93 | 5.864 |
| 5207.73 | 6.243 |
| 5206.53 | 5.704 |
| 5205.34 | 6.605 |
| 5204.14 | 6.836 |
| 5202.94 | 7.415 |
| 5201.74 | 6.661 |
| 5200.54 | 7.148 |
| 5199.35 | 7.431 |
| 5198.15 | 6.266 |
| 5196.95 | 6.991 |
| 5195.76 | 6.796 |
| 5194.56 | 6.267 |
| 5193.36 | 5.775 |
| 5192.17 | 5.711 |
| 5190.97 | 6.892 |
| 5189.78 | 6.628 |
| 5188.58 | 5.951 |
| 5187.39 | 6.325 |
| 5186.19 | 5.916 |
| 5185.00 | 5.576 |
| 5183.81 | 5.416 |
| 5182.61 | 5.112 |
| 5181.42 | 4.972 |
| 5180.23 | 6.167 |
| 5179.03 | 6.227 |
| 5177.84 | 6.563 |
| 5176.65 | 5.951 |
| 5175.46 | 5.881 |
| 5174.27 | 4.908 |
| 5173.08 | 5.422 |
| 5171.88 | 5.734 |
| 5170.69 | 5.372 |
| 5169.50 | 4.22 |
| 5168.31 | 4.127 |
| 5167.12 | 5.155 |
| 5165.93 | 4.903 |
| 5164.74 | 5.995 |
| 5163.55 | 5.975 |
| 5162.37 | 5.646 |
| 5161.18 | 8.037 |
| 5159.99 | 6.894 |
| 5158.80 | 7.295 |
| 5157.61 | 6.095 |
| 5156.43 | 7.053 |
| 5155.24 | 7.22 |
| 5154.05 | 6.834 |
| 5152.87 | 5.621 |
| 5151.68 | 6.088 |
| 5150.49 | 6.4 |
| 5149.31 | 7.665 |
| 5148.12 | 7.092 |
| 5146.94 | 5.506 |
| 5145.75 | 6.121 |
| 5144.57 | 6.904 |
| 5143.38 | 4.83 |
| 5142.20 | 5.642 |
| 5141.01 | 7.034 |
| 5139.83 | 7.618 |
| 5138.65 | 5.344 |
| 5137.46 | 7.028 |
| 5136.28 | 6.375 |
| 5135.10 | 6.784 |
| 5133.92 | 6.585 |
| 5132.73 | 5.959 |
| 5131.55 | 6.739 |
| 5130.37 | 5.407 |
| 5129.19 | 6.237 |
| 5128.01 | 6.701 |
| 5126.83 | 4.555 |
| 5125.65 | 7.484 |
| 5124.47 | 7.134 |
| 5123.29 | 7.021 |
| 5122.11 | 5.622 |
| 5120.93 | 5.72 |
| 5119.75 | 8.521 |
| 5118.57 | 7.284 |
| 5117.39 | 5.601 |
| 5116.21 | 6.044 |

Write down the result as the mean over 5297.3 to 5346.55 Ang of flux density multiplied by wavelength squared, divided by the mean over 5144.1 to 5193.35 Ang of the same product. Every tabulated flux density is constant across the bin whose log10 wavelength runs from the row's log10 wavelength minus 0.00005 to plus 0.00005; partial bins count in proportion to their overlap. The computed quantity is 1.31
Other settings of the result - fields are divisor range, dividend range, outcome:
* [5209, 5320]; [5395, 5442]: 1.08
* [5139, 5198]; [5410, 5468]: 1.35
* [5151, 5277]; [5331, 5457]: 1.22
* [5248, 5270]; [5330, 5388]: 1.17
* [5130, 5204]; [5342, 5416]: 1.30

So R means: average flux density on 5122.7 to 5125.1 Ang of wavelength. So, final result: 7.08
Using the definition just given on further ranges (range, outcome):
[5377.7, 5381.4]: 7.65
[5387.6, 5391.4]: 7.61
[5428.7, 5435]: 7.37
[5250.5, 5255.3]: 6.69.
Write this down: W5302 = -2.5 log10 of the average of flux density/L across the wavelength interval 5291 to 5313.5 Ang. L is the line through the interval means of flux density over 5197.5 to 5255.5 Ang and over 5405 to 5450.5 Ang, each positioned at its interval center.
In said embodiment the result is -0.09 mag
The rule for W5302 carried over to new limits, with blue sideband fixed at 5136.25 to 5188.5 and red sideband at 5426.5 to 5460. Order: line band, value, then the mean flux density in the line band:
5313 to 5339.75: -0.079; 7.33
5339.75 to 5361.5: -0.121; 7.75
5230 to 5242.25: -0.129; 7.2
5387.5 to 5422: -0.013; 7.27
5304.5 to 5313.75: -0.188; 8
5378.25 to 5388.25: -0.081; 7.63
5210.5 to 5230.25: -0.071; 6.75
